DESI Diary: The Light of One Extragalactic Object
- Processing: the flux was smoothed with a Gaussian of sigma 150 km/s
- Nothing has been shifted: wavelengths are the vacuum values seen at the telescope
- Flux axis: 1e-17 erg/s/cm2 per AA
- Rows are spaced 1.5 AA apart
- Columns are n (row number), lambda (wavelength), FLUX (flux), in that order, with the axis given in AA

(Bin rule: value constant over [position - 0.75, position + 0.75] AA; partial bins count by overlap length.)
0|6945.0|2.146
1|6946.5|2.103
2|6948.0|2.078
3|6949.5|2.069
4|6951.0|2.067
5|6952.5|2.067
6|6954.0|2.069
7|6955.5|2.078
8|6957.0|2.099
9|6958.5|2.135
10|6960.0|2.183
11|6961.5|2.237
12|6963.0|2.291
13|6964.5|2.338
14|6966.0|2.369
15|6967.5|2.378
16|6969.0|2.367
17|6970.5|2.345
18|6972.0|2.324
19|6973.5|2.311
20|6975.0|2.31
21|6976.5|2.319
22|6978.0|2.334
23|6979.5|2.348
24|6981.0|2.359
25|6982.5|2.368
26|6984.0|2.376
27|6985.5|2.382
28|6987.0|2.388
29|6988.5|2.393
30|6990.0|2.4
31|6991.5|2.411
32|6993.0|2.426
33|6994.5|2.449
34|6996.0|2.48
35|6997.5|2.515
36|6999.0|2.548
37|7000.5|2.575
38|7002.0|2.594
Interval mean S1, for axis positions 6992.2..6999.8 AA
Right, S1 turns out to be 2.48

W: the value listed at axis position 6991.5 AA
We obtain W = 2.411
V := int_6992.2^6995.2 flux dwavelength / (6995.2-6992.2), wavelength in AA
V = 2.44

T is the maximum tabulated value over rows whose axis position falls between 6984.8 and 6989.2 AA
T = 2.393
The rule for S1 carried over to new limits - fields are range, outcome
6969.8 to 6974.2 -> 2.33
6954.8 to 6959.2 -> 2.1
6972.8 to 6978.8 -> 2.32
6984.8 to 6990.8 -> 2.39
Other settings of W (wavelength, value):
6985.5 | 2.382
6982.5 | 2.368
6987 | 2.388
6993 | 2.426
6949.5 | 2.069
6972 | 2.324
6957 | 2.099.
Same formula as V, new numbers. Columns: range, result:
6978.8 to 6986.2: 2.37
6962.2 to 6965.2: 2.31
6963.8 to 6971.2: 2.36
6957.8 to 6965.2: 2.24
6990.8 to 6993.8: 2.42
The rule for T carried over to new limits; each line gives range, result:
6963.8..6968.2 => 2.378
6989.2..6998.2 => 2.515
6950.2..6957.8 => 2.099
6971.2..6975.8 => 2.324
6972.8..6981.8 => 2.359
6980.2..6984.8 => 2.376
